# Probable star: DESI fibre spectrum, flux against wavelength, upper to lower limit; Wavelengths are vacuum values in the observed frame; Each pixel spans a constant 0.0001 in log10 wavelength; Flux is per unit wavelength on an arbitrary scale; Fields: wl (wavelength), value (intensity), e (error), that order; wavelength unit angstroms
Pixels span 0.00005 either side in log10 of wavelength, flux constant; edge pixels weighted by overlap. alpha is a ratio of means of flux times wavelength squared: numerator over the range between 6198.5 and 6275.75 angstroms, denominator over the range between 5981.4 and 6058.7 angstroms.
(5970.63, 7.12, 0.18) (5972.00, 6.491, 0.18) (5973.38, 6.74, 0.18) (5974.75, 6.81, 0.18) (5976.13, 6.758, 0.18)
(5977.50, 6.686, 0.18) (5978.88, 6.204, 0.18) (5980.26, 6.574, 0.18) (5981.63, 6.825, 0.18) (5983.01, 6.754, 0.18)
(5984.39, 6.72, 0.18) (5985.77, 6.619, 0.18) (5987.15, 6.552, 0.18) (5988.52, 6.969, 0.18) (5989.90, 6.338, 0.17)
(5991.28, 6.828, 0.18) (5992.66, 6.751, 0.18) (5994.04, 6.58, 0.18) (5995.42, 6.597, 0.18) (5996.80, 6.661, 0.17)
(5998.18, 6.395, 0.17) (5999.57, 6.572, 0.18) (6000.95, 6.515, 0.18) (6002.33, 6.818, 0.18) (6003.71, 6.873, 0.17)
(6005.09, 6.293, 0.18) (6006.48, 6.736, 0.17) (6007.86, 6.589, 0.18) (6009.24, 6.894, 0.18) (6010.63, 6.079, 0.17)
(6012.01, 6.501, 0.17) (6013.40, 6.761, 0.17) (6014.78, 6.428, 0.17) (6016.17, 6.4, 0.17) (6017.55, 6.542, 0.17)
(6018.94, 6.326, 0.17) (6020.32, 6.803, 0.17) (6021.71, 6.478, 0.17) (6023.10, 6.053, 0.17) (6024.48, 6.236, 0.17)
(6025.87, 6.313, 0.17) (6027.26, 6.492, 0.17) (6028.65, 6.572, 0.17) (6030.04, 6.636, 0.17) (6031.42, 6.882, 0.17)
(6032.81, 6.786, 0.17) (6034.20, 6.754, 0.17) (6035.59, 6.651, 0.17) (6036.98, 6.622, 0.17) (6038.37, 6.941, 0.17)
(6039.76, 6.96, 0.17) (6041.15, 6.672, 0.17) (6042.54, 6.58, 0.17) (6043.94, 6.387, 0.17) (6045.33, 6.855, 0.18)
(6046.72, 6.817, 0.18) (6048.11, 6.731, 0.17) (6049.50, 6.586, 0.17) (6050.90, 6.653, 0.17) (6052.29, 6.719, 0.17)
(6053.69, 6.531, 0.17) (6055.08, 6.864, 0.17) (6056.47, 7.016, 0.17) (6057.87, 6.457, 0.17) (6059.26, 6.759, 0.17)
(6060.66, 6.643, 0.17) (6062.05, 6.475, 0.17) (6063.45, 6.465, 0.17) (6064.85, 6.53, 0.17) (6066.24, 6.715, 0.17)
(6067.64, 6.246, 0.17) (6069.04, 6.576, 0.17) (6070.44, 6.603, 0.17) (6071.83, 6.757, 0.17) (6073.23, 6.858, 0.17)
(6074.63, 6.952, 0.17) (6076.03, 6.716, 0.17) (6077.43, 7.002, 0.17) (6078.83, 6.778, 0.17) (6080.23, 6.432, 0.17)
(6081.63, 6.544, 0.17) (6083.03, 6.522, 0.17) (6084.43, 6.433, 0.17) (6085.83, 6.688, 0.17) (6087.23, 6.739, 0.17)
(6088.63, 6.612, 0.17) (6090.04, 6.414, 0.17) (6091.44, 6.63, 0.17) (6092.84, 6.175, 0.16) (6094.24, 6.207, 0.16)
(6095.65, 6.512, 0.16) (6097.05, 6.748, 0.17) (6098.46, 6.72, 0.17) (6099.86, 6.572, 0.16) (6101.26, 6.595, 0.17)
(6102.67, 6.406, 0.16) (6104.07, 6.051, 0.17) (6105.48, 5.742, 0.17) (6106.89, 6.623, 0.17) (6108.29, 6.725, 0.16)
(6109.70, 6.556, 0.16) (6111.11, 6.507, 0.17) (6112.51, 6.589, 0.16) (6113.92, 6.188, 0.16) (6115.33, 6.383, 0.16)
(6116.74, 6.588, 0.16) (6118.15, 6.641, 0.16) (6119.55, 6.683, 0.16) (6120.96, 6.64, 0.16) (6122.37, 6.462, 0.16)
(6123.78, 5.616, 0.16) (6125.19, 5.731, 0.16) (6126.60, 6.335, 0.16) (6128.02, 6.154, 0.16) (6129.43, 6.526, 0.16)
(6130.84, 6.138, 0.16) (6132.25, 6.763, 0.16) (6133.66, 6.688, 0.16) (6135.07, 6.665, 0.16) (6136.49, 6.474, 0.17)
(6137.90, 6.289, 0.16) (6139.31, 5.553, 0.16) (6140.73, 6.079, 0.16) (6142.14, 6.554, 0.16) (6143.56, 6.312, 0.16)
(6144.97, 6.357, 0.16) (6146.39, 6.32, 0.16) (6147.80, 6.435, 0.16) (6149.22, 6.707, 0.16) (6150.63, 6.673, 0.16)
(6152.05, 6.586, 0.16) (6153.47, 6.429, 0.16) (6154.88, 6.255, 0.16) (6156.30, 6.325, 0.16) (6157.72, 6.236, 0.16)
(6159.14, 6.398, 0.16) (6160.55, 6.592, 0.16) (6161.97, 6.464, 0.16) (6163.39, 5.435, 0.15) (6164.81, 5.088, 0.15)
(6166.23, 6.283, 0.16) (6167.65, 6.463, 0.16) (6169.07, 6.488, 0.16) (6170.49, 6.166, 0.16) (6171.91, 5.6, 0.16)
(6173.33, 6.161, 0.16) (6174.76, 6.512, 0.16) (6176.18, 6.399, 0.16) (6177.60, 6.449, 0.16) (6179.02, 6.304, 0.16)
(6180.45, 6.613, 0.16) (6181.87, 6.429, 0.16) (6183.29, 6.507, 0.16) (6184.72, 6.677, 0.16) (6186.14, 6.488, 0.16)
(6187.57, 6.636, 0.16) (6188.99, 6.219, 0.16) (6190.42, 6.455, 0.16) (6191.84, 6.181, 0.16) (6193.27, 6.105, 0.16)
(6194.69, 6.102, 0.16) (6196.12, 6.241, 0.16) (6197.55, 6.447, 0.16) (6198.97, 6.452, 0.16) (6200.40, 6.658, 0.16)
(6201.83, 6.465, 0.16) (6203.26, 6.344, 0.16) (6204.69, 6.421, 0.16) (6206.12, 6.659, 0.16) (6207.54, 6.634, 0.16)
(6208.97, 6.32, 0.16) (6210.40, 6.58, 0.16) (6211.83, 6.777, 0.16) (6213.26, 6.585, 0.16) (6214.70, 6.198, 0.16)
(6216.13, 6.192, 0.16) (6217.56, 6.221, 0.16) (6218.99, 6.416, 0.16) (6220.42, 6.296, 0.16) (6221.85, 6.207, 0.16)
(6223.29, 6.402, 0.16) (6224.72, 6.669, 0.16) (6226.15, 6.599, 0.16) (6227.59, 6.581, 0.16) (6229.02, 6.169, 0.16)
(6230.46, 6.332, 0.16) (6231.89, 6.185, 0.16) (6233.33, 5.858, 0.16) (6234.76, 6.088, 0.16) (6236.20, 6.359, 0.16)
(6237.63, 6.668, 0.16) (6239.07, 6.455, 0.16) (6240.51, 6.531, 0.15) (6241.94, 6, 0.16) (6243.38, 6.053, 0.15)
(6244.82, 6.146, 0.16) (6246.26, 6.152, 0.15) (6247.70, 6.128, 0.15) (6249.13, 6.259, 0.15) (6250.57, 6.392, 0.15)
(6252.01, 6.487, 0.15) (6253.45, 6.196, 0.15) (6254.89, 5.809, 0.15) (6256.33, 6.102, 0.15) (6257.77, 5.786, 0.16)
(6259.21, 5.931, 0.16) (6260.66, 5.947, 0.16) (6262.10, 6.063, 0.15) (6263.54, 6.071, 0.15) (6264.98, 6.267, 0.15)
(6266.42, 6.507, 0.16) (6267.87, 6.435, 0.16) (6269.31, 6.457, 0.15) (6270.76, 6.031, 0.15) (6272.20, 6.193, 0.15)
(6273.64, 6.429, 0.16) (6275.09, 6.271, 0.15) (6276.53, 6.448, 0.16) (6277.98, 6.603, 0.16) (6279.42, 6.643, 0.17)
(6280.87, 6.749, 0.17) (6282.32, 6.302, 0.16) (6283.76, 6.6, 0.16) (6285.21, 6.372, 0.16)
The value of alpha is 1.0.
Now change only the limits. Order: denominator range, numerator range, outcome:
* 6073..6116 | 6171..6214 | 1.01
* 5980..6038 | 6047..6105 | 1.02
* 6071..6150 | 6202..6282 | 1.02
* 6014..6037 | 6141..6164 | 1.02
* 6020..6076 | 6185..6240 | 1.02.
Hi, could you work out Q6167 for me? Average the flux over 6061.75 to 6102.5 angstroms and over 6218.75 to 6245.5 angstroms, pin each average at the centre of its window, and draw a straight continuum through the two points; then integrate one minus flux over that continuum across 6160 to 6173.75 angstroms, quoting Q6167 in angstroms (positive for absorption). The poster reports 0.8 angstroms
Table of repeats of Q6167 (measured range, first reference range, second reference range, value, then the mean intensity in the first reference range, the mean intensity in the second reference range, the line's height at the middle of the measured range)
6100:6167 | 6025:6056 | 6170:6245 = 1.7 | 6.68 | 6.36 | 6.51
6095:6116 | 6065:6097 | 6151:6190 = 0.2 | 6.6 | 6.31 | 6.52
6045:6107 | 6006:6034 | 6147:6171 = -1.5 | 6.53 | 6.3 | 6.44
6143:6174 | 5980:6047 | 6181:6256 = 0.8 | 6.61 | 6.35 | 6.43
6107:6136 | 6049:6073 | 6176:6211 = 0.5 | 6.63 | 6.43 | 6.54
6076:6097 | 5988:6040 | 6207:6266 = -0.2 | 6.59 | 6.27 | 6.49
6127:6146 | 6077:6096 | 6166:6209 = 0.3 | 6.54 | 6.39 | 6.47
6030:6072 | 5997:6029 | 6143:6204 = -1.3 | 6.51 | 6.34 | 6.47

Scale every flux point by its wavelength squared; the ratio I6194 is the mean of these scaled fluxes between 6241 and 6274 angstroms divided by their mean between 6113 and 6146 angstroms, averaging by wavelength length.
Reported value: 1.01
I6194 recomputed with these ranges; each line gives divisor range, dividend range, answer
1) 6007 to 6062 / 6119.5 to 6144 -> 0.98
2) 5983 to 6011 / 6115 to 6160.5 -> 1.01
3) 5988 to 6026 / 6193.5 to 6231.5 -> 1.05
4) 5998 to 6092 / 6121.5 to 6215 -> 1.00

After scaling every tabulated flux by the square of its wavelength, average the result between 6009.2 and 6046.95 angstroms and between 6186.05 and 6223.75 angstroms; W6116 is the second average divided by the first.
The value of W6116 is 1.03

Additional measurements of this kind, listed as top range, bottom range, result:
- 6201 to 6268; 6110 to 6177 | 1.03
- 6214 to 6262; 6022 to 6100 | 1.00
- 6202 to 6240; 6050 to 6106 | 1.02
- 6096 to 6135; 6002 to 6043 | 1.01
